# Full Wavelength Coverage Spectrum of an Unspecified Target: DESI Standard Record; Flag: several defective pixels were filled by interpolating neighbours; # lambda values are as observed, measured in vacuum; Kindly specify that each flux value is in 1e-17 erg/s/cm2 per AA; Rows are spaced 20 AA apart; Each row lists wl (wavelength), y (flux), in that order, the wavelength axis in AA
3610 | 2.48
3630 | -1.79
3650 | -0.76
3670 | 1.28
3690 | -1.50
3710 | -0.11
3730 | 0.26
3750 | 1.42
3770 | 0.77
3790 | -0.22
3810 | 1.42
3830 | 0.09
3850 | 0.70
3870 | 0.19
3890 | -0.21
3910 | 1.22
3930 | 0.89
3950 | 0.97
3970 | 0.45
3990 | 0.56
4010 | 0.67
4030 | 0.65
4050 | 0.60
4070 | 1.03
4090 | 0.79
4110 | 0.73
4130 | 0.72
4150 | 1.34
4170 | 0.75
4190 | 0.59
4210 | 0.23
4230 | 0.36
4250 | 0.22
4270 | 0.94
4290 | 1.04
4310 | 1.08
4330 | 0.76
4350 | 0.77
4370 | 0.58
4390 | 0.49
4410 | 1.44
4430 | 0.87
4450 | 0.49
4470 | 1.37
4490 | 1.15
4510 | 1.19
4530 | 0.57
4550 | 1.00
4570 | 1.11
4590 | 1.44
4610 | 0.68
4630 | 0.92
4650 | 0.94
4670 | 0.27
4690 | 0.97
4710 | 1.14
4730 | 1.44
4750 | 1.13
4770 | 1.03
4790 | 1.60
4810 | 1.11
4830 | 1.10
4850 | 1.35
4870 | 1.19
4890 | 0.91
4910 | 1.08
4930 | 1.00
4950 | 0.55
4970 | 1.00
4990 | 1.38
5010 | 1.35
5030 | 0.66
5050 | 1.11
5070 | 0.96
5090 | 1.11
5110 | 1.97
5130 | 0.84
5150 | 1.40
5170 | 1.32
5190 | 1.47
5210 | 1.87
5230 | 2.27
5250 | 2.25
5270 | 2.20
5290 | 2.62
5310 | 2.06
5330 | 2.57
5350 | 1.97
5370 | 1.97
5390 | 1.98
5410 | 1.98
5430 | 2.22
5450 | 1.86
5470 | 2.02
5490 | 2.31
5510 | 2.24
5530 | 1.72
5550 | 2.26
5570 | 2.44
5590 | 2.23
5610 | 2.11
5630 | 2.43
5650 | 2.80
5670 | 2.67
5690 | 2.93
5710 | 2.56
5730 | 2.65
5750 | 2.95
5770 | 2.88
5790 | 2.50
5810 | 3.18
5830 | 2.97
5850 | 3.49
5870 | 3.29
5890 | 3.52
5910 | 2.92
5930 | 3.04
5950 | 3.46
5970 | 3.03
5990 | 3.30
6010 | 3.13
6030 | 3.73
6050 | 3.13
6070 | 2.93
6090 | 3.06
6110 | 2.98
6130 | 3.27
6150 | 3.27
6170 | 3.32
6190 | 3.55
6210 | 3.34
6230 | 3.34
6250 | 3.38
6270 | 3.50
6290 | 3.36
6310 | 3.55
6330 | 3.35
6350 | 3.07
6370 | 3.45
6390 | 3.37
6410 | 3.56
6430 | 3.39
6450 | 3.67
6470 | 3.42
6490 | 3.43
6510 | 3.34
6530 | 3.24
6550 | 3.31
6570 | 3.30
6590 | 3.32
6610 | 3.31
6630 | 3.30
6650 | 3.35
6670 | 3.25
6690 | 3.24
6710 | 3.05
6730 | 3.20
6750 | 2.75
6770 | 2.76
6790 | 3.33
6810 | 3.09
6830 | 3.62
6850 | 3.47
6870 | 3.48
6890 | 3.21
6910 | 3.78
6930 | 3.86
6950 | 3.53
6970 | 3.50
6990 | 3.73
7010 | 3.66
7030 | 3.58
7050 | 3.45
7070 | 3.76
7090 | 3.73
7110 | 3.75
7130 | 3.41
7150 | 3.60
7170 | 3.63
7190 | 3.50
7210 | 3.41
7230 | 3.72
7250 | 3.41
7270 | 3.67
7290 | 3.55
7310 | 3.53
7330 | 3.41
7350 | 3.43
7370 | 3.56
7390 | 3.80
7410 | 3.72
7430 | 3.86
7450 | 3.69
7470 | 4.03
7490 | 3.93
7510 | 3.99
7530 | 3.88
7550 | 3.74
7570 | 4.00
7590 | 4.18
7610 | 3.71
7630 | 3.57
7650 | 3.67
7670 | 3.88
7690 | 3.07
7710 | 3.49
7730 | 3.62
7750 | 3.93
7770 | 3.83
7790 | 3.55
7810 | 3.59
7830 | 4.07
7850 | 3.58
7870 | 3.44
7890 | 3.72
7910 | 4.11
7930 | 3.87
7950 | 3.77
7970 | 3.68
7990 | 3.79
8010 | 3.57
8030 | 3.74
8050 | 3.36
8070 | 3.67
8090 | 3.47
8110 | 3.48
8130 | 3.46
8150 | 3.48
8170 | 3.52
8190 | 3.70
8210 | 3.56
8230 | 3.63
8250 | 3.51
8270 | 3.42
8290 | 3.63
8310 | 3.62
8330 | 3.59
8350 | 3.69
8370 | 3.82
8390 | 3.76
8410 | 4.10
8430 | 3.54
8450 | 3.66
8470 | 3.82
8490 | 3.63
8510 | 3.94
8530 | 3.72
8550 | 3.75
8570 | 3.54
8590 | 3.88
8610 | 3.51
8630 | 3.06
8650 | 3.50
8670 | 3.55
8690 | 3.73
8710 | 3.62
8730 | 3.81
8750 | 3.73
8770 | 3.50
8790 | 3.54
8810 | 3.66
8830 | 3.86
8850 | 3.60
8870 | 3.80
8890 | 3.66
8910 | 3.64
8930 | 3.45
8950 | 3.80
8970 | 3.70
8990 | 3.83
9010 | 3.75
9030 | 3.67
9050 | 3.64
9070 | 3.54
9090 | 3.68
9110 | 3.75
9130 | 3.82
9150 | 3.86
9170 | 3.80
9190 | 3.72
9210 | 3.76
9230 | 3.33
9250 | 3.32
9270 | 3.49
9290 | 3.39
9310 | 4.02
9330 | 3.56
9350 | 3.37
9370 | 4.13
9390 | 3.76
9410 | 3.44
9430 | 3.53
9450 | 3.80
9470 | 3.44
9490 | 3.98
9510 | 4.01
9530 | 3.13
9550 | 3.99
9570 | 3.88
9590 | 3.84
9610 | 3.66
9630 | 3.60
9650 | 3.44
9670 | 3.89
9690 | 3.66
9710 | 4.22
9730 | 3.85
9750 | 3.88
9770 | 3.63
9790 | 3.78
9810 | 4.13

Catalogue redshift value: 0.305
